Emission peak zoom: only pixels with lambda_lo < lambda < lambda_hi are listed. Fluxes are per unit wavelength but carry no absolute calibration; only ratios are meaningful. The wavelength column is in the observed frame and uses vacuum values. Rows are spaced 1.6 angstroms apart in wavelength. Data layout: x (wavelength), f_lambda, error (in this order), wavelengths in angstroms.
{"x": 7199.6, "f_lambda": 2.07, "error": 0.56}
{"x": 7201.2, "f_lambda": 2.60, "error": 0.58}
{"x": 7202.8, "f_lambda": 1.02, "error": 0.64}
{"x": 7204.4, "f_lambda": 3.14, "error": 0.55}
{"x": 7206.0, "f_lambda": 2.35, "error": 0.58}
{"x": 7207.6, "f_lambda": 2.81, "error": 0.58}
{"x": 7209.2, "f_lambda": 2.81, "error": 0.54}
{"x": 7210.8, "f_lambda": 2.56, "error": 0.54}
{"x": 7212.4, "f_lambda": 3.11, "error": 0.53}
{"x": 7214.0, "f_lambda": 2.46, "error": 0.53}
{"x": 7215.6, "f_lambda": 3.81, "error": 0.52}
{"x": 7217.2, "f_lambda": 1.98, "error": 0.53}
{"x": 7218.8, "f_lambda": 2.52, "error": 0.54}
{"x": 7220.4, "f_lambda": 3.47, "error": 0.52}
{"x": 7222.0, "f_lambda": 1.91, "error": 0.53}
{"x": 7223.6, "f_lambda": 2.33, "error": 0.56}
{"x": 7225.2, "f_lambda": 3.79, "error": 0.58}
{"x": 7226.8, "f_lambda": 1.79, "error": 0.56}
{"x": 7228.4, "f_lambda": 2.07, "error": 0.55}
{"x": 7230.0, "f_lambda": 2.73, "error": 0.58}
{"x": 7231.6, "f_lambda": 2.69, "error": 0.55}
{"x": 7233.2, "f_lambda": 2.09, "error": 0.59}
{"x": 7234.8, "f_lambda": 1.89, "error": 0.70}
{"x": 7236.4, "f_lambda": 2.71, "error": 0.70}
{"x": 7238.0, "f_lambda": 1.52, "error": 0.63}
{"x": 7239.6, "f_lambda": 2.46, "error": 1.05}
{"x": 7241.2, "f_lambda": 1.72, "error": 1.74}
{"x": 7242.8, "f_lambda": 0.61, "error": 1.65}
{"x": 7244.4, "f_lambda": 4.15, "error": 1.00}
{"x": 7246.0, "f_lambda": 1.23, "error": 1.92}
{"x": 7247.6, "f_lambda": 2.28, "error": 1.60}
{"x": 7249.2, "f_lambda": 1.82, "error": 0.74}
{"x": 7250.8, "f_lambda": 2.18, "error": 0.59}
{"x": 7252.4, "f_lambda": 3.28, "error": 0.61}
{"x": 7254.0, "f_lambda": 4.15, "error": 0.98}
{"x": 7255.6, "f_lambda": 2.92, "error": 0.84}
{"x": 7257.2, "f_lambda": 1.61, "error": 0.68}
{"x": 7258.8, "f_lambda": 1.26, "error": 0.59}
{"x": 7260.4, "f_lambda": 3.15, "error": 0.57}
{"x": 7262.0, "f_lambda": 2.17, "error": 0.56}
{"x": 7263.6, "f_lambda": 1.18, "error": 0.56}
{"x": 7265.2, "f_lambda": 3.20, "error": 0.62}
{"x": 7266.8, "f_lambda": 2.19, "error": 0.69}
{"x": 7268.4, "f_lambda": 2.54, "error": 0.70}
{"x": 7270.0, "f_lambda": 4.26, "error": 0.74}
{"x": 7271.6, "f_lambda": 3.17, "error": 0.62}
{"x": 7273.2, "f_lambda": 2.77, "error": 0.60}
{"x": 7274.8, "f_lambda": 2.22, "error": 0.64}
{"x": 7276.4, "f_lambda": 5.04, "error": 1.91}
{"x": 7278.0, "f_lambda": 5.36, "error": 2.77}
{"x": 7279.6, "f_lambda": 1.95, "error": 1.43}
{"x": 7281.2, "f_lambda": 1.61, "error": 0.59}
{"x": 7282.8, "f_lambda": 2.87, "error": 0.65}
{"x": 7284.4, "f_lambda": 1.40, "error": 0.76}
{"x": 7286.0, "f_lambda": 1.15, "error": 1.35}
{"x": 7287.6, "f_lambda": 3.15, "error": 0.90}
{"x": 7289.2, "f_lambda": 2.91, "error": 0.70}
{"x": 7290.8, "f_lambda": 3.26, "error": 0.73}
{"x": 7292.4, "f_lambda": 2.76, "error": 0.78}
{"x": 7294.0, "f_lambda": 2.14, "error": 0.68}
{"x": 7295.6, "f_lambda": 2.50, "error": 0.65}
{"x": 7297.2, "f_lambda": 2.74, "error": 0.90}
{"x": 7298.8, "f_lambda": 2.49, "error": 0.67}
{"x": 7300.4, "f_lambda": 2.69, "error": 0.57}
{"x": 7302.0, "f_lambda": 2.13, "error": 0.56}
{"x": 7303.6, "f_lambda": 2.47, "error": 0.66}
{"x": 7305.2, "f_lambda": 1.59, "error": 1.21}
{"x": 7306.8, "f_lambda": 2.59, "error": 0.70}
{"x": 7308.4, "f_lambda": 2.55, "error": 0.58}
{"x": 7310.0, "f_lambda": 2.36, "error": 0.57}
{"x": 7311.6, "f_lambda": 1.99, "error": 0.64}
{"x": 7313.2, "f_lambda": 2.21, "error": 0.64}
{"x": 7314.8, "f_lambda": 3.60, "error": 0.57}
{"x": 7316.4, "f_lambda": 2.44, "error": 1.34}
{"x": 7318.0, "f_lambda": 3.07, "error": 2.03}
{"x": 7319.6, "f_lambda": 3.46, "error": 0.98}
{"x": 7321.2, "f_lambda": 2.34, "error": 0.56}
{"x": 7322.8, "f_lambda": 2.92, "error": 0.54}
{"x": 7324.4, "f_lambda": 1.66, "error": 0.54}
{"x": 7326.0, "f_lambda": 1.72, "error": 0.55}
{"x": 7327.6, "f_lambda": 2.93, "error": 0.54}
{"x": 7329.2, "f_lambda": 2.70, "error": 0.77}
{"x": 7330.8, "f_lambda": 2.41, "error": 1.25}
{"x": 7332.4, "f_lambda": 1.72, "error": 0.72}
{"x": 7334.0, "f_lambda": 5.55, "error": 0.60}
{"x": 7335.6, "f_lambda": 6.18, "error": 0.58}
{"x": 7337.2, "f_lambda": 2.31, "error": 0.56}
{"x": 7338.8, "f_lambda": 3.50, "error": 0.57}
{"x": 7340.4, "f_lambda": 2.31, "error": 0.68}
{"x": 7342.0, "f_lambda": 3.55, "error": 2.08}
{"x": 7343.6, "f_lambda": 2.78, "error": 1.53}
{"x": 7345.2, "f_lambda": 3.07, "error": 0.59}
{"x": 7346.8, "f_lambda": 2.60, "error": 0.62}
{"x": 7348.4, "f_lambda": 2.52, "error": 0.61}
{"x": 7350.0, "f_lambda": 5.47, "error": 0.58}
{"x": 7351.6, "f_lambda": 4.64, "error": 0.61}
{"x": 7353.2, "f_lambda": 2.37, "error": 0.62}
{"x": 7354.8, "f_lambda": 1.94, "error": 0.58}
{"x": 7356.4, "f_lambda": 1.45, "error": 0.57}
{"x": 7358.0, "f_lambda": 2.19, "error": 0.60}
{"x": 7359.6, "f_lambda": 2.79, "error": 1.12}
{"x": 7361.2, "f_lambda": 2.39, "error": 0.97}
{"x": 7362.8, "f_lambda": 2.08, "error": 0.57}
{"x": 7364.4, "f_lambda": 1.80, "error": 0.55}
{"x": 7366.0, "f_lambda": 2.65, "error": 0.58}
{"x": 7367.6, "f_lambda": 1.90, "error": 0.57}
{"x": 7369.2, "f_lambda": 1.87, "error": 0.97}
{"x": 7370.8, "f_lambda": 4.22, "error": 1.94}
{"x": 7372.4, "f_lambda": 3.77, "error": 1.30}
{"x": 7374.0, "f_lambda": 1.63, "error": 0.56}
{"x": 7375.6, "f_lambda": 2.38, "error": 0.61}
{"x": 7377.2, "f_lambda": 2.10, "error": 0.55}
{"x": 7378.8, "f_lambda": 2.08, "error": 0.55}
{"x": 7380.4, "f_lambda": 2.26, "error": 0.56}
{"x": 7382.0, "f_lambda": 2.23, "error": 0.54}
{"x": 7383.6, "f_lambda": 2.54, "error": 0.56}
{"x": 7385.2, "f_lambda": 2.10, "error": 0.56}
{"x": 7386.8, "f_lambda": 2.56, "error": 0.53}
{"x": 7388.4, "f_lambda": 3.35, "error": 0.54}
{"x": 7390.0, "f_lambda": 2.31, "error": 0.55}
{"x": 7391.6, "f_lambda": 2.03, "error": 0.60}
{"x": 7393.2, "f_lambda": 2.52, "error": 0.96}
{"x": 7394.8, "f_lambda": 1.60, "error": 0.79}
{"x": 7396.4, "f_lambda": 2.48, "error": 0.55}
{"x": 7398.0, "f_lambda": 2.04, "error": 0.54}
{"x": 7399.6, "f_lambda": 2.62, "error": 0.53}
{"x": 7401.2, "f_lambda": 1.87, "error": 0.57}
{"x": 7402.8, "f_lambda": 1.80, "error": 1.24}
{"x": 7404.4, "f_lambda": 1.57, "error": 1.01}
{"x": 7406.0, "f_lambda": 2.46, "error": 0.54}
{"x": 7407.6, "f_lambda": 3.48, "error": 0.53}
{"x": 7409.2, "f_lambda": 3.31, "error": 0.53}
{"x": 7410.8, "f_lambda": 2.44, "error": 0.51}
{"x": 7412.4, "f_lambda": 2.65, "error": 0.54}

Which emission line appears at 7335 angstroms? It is [S II] 6716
